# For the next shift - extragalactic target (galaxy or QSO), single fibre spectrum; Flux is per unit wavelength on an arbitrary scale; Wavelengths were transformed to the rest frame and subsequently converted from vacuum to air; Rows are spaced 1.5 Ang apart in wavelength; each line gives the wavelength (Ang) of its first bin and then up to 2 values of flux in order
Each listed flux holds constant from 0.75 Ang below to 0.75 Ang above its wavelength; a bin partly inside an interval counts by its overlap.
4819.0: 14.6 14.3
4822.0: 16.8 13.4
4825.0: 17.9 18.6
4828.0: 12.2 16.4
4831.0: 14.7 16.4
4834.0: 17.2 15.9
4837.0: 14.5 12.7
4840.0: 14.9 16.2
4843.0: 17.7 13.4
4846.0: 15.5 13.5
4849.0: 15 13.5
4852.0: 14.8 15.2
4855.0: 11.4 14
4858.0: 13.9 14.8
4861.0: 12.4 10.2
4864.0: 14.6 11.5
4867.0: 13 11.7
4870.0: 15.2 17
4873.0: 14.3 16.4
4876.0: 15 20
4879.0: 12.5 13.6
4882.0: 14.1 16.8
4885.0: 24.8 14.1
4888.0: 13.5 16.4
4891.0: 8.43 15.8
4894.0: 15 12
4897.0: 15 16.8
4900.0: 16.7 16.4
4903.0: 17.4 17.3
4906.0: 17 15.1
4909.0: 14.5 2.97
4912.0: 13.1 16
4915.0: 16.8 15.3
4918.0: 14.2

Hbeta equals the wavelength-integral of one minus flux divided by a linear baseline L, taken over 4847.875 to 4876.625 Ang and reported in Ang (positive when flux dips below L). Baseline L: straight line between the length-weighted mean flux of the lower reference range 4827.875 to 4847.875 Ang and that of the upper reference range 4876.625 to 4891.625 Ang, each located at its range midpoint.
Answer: 2.8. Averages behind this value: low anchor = 15.2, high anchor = 15.5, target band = 13.9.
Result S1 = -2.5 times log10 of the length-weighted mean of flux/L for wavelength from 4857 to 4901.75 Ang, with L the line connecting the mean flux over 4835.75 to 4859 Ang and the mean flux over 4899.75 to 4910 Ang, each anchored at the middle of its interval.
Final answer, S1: 0.04 mag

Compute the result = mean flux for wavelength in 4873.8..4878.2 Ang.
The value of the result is 17.1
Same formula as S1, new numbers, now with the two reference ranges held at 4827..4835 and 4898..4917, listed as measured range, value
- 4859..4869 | 0.21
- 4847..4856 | 0.11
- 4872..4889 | -0.05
